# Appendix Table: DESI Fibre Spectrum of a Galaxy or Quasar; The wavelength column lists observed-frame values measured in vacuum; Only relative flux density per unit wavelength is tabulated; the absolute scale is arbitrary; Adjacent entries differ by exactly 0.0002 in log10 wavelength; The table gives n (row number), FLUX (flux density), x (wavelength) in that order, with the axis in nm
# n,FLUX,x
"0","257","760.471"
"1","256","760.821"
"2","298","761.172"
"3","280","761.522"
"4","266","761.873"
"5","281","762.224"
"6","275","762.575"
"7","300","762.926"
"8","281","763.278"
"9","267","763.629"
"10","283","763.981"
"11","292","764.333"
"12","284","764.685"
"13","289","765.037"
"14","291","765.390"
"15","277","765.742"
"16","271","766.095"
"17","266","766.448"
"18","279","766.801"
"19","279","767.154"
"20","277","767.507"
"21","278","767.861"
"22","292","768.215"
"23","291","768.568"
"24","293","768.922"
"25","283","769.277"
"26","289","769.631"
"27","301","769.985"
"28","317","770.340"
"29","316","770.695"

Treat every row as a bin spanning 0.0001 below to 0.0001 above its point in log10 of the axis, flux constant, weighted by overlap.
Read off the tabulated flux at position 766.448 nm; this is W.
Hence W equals 266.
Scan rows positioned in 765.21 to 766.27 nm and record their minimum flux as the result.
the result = 271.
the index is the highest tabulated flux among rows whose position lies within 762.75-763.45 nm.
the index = 300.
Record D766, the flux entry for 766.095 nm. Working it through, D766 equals 271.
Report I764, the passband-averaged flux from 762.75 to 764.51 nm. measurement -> 285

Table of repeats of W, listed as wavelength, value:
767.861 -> 278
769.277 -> 283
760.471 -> 257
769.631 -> 289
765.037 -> 289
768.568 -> 291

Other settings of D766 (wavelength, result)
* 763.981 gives 283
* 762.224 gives 281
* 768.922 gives 293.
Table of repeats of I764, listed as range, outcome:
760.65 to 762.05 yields 275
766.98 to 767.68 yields 278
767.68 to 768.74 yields 287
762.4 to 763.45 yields 285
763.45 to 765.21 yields 283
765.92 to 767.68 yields 274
